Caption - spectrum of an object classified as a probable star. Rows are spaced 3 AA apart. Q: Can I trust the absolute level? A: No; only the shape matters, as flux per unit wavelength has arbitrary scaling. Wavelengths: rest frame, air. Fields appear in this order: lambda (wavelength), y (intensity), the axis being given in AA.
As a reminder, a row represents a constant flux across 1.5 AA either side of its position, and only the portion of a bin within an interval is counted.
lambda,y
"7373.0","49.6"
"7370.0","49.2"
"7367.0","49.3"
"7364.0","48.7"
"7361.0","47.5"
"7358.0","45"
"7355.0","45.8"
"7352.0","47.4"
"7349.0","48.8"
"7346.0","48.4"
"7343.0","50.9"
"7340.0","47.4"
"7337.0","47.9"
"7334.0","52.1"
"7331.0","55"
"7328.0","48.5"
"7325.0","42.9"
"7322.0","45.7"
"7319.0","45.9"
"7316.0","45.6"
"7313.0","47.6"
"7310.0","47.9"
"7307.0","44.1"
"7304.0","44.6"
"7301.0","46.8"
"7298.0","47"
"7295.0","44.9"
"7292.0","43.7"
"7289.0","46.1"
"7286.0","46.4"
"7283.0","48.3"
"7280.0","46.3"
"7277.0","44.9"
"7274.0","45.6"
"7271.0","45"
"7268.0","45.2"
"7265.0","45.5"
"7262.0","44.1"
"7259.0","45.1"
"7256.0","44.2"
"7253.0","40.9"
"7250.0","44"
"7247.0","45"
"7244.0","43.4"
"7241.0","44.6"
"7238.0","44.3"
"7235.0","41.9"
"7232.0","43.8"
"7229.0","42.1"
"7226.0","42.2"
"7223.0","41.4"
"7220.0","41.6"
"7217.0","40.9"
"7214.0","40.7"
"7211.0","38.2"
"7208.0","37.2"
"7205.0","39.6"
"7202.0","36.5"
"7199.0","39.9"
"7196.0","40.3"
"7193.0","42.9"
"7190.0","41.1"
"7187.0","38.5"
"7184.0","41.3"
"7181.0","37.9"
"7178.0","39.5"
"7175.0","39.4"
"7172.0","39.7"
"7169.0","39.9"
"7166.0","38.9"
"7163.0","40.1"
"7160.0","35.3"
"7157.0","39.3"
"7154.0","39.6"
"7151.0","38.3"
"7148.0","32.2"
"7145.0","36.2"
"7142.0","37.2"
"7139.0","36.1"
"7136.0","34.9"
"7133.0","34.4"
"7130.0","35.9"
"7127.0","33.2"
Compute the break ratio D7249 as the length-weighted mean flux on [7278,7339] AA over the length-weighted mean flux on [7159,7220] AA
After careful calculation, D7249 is 1.2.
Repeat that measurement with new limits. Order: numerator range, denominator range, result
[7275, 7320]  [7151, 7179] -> 1.18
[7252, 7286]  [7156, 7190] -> 1.15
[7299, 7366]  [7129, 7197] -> 1.24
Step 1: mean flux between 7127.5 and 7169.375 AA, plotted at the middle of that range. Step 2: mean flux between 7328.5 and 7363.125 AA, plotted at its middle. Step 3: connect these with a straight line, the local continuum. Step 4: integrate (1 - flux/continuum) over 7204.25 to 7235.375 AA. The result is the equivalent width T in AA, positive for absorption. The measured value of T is 0.2 AA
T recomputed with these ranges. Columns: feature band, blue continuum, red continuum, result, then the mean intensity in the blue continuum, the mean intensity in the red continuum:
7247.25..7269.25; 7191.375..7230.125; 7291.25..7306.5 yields -0.6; 40.3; 45.4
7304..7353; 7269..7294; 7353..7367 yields -1.3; 45.8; 47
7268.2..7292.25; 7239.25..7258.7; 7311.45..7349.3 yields -0.2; 43.8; 48.2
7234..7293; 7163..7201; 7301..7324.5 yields -1.6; 39.9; 45.8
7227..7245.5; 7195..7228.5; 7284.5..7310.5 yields -0.8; 39.9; 45.6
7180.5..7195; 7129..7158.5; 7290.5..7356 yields -0.5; 36.4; 47.2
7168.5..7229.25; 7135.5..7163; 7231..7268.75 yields 0.5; 36.8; 44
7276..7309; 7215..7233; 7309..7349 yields 0.1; 41.9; 48.2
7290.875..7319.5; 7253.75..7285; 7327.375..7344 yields 1.3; 45.3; 50.4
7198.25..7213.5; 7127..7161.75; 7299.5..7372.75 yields 0.6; 36.2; 47.7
